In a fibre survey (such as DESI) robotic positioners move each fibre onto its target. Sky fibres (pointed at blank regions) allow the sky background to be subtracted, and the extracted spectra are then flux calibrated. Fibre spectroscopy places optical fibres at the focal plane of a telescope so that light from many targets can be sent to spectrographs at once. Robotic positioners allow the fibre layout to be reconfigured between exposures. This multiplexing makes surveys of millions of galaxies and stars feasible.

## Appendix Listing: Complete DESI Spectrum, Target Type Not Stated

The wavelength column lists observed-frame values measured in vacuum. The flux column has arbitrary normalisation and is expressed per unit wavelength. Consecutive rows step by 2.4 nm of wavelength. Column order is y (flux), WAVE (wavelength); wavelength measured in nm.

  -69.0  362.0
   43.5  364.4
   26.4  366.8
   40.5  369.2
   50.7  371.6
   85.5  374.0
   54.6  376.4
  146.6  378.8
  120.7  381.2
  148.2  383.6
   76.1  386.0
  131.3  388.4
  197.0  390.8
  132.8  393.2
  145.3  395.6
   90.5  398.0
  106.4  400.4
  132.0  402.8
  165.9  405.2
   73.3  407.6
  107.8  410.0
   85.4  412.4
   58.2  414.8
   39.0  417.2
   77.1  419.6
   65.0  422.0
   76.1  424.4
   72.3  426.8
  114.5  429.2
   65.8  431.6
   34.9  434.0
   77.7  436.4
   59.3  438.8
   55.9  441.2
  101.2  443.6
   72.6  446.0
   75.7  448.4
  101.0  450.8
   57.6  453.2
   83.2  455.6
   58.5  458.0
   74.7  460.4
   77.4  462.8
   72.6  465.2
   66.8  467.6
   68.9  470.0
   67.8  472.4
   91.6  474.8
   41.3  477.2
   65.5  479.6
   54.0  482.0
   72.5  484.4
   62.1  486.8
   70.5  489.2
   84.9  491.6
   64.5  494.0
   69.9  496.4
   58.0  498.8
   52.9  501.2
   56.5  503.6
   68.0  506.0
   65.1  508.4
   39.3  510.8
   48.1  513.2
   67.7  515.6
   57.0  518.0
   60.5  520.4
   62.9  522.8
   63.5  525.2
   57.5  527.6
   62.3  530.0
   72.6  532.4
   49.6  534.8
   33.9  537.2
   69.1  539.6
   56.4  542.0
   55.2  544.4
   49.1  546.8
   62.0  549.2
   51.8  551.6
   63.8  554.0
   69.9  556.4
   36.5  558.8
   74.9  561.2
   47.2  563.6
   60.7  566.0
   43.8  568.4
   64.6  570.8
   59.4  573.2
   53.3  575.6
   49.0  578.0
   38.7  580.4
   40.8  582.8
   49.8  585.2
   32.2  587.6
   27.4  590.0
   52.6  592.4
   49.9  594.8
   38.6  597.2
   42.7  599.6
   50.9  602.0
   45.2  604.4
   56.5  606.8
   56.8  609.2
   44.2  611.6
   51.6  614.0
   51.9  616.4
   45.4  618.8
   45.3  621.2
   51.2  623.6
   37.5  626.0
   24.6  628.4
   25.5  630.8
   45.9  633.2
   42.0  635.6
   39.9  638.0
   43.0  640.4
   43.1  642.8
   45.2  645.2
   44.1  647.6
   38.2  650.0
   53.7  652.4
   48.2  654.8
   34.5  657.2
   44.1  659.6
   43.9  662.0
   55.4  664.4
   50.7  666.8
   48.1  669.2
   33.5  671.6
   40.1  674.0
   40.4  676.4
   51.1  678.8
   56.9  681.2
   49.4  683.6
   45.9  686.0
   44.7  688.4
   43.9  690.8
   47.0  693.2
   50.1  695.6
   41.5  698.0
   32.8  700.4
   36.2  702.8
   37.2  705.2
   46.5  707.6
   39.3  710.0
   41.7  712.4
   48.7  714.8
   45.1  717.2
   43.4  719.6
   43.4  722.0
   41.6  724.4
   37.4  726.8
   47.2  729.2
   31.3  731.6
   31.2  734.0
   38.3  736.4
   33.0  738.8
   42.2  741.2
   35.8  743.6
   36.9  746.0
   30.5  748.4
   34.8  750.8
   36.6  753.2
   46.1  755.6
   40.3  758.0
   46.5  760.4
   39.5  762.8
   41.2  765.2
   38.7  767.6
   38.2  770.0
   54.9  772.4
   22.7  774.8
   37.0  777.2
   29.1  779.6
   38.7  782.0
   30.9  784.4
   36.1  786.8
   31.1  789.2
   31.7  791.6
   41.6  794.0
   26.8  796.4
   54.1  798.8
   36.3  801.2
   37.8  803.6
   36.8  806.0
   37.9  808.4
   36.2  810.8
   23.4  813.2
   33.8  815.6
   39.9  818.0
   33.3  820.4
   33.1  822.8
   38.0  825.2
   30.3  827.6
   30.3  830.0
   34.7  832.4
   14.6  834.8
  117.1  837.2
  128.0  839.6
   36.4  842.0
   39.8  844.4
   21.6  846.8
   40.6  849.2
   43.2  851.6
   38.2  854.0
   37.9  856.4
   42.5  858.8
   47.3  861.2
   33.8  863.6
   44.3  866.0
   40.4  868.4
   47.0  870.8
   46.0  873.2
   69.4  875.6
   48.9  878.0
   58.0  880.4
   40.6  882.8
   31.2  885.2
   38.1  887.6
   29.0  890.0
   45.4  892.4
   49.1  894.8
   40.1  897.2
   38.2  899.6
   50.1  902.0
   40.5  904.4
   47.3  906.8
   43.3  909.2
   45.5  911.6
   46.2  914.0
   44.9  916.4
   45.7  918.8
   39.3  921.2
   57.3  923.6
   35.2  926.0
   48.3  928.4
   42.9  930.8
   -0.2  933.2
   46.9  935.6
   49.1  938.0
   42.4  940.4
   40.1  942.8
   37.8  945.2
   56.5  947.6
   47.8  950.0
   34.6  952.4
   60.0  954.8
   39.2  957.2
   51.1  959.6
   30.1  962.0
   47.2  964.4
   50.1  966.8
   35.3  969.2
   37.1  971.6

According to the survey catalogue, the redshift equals 1.25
